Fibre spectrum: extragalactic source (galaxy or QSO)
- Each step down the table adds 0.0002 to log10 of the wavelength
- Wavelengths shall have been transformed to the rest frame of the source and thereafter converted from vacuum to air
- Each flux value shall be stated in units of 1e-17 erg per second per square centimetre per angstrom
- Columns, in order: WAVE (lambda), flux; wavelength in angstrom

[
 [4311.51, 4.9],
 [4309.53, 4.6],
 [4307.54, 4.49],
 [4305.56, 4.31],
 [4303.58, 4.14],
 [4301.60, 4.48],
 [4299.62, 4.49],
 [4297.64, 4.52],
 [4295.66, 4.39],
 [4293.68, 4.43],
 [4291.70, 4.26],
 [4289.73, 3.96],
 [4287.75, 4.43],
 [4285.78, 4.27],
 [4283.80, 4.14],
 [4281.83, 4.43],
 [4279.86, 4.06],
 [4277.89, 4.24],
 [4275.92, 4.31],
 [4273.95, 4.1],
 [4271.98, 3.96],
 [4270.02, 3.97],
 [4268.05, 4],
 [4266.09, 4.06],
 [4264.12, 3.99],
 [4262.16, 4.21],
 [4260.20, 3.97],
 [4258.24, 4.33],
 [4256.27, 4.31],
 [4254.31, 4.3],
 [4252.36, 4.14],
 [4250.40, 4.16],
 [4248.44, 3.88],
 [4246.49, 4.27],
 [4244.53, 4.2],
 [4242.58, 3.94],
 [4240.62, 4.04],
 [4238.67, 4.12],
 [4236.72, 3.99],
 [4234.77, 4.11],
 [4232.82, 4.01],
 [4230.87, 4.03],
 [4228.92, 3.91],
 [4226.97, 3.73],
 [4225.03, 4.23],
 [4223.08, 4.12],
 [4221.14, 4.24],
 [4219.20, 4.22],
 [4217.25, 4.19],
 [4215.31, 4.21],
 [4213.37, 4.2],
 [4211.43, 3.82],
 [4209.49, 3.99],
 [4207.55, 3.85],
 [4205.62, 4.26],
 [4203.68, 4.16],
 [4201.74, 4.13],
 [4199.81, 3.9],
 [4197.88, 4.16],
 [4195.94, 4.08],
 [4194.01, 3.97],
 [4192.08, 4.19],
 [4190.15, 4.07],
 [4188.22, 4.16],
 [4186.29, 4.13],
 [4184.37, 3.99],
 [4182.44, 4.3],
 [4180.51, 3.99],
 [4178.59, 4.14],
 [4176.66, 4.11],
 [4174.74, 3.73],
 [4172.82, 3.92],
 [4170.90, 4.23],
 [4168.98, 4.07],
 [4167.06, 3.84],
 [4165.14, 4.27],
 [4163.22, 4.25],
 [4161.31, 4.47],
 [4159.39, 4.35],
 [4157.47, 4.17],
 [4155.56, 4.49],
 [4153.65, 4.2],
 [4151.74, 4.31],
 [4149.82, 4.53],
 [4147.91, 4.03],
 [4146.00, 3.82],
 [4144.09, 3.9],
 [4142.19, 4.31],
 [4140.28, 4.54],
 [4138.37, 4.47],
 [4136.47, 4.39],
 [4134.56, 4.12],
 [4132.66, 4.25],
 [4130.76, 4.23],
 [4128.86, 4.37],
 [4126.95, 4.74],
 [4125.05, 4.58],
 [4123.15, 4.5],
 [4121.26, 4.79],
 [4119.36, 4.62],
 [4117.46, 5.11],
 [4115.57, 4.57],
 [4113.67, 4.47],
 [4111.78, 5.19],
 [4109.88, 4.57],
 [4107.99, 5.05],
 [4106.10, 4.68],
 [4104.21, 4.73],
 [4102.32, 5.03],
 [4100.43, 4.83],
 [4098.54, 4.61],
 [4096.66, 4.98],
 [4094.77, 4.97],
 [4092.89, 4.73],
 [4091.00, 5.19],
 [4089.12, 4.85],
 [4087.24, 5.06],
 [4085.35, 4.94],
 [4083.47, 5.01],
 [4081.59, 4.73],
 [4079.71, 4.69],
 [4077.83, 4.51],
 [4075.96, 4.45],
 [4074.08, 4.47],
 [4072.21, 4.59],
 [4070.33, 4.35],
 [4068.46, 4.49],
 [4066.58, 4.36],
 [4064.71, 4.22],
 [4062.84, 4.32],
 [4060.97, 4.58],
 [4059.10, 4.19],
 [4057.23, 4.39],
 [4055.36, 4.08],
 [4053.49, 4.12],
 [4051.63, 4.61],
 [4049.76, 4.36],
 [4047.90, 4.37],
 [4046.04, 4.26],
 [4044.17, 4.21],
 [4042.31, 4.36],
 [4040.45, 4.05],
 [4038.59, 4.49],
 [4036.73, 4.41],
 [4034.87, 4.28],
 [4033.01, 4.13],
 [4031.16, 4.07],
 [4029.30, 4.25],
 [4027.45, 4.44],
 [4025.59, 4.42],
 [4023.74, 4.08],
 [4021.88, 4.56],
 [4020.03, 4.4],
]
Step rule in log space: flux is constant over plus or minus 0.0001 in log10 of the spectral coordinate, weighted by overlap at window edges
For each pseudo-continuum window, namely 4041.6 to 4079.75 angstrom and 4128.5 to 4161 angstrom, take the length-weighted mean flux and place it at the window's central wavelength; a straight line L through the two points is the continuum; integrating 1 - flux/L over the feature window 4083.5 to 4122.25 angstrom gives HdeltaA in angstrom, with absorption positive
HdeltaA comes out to -4.8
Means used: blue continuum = 4.37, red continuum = 4.27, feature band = 4.85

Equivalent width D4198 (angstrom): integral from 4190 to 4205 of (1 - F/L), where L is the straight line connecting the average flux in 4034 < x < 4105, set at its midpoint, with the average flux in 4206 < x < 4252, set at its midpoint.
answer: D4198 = 0.3 angstrom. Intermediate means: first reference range 4.55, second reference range 4.07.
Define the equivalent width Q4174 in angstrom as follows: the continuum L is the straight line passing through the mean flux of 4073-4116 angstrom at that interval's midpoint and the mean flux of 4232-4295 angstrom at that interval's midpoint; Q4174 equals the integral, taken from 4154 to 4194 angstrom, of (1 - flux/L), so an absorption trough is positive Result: 3.1 angstrom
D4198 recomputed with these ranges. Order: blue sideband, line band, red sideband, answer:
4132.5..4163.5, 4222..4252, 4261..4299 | 1.2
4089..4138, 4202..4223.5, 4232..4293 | 1.0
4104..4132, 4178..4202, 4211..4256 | 1.2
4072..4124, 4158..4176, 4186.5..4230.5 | 0.9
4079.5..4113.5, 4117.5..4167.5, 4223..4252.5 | 2.8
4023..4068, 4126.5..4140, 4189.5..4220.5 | -0.6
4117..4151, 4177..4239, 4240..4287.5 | 2.5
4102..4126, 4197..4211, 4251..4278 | 1.0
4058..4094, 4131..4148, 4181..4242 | 0.6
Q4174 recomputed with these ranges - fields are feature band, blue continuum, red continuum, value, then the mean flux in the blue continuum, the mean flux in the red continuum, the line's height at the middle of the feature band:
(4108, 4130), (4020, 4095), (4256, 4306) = -1.5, 4.46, 4.22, 4.39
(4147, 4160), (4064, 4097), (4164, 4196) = -0.2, 4.7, 4.07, 4.24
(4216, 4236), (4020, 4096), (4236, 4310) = 0.9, 4.47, 4.21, 4.26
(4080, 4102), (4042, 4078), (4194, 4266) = -3.0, 4.36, 4.09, 4.31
